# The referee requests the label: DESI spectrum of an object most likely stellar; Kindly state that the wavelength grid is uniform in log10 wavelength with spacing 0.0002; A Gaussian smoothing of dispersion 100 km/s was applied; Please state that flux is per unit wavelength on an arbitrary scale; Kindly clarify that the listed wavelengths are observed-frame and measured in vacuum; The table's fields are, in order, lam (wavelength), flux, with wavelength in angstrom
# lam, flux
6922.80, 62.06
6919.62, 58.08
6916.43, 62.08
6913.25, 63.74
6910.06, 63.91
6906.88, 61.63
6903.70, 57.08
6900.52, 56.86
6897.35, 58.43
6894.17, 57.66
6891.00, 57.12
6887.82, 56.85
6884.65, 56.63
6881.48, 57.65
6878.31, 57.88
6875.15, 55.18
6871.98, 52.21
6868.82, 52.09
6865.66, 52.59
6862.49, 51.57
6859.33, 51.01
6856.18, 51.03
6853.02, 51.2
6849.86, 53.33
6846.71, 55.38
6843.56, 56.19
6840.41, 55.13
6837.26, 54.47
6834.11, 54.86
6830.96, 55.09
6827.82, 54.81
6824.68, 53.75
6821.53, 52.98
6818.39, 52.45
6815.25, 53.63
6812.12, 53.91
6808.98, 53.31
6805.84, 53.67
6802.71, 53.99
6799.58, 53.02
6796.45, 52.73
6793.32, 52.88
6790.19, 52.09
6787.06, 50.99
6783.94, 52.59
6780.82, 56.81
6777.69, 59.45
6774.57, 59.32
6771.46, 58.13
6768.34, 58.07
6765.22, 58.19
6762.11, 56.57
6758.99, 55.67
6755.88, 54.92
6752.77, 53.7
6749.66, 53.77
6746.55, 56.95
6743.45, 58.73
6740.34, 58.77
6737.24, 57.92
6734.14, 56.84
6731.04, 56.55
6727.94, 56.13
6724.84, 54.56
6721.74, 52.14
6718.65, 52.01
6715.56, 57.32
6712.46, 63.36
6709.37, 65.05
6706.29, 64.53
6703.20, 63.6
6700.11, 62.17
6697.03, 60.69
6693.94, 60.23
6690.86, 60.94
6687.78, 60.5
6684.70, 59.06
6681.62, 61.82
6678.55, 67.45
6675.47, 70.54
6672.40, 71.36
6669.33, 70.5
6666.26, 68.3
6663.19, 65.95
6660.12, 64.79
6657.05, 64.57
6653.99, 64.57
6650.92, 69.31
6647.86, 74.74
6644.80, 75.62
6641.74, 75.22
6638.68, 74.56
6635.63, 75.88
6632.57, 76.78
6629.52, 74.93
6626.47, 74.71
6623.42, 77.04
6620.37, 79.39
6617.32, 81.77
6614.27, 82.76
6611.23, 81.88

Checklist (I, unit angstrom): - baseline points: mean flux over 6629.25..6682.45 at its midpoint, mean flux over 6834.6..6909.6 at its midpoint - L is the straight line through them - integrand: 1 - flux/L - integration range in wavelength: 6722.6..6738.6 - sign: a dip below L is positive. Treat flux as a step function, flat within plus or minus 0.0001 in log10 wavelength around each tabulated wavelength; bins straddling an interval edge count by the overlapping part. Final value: 2.2 angstrom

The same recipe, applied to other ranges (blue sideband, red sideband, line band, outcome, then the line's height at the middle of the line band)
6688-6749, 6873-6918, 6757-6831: 5.1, 58.8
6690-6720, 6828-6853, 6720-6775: 2.4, 59.1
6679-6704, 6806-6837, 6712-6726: 1.0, 59.8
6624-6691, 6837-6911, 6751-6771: 2.1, 62.8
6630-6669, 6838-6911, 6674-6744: 7.2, 66.9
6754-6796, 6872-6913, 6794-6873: 4.8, 56.9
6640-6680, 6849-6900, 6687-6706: 1.5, 66.9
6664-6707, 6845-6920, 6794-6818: 2.4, 59.4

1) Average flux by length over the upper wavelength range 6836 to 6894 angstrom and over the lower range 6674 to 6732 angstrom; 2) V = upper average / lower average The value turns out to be 0.90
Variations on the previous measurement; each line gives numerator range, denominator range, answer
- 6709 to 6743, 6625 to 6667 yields 0.80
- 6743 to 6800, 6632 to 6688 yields 0.80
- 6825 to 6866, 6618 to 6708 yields 0.78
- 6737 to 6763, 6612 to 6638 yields 0.72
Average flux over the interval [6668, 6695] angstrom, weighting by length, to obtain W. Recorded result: 64.8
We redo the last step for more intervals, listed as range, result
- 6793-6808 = 53.3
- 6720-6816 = 55.4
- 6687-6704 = 61.3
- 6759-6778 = 58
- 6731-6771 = 56.7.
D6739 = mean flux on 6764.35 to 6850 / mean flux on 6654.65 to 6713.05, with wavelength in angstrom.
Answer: 0.85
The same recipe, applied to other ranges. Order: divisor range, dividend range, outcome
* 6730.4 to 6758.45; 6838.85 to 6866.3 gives 0.94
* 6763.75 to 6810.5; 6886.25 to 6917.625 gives 1.08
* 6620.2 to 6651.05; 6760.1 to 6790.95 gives 0.75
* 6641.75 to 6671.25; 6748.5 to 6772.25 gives 0.81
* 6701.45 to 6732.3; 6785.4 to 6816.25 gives 0.91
